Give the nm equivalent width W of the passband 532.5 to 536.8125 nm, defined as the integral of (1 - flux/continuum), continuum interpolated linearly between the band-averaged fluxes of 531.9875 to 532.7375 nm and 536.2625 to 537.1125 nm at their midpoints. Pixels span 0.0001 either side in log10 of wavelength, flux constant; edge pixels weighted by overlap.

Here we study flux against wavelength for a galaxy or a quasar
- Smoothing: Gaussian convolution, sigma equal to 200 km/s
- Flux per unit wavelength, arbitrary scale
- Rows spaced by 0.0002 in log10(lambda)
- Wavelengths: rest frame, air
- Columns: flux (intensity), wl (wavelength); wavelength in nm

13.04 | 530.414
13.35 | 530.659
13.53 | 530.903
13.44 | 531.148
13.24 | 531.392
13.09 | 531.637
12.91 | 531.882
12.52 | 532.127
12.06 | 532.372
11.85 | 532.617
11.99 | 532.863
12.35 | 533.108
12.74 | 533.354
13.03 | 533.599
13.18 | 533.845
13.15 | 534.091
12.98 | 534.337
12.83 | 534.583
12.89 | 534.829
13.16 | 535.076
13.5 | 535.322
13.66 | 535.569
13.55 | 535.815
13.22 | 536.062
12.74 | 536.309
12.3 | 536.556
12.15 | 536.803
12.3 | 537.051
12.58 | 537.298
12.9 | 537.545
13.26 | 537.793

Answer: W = -0.22 nm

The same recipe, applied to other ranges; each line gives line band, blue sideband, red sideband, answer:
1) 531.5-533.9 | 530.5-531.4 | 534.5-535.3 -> 0.12 nm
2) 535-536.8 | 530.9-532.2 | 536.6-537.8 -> -0.06 nm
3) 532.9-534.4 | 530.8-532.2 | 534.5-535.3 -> 0.03 nm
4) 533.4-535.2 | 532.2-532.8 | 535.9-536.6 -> -0.09 nm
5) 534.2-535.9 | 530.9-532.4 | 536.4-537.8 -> -0.07 nm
